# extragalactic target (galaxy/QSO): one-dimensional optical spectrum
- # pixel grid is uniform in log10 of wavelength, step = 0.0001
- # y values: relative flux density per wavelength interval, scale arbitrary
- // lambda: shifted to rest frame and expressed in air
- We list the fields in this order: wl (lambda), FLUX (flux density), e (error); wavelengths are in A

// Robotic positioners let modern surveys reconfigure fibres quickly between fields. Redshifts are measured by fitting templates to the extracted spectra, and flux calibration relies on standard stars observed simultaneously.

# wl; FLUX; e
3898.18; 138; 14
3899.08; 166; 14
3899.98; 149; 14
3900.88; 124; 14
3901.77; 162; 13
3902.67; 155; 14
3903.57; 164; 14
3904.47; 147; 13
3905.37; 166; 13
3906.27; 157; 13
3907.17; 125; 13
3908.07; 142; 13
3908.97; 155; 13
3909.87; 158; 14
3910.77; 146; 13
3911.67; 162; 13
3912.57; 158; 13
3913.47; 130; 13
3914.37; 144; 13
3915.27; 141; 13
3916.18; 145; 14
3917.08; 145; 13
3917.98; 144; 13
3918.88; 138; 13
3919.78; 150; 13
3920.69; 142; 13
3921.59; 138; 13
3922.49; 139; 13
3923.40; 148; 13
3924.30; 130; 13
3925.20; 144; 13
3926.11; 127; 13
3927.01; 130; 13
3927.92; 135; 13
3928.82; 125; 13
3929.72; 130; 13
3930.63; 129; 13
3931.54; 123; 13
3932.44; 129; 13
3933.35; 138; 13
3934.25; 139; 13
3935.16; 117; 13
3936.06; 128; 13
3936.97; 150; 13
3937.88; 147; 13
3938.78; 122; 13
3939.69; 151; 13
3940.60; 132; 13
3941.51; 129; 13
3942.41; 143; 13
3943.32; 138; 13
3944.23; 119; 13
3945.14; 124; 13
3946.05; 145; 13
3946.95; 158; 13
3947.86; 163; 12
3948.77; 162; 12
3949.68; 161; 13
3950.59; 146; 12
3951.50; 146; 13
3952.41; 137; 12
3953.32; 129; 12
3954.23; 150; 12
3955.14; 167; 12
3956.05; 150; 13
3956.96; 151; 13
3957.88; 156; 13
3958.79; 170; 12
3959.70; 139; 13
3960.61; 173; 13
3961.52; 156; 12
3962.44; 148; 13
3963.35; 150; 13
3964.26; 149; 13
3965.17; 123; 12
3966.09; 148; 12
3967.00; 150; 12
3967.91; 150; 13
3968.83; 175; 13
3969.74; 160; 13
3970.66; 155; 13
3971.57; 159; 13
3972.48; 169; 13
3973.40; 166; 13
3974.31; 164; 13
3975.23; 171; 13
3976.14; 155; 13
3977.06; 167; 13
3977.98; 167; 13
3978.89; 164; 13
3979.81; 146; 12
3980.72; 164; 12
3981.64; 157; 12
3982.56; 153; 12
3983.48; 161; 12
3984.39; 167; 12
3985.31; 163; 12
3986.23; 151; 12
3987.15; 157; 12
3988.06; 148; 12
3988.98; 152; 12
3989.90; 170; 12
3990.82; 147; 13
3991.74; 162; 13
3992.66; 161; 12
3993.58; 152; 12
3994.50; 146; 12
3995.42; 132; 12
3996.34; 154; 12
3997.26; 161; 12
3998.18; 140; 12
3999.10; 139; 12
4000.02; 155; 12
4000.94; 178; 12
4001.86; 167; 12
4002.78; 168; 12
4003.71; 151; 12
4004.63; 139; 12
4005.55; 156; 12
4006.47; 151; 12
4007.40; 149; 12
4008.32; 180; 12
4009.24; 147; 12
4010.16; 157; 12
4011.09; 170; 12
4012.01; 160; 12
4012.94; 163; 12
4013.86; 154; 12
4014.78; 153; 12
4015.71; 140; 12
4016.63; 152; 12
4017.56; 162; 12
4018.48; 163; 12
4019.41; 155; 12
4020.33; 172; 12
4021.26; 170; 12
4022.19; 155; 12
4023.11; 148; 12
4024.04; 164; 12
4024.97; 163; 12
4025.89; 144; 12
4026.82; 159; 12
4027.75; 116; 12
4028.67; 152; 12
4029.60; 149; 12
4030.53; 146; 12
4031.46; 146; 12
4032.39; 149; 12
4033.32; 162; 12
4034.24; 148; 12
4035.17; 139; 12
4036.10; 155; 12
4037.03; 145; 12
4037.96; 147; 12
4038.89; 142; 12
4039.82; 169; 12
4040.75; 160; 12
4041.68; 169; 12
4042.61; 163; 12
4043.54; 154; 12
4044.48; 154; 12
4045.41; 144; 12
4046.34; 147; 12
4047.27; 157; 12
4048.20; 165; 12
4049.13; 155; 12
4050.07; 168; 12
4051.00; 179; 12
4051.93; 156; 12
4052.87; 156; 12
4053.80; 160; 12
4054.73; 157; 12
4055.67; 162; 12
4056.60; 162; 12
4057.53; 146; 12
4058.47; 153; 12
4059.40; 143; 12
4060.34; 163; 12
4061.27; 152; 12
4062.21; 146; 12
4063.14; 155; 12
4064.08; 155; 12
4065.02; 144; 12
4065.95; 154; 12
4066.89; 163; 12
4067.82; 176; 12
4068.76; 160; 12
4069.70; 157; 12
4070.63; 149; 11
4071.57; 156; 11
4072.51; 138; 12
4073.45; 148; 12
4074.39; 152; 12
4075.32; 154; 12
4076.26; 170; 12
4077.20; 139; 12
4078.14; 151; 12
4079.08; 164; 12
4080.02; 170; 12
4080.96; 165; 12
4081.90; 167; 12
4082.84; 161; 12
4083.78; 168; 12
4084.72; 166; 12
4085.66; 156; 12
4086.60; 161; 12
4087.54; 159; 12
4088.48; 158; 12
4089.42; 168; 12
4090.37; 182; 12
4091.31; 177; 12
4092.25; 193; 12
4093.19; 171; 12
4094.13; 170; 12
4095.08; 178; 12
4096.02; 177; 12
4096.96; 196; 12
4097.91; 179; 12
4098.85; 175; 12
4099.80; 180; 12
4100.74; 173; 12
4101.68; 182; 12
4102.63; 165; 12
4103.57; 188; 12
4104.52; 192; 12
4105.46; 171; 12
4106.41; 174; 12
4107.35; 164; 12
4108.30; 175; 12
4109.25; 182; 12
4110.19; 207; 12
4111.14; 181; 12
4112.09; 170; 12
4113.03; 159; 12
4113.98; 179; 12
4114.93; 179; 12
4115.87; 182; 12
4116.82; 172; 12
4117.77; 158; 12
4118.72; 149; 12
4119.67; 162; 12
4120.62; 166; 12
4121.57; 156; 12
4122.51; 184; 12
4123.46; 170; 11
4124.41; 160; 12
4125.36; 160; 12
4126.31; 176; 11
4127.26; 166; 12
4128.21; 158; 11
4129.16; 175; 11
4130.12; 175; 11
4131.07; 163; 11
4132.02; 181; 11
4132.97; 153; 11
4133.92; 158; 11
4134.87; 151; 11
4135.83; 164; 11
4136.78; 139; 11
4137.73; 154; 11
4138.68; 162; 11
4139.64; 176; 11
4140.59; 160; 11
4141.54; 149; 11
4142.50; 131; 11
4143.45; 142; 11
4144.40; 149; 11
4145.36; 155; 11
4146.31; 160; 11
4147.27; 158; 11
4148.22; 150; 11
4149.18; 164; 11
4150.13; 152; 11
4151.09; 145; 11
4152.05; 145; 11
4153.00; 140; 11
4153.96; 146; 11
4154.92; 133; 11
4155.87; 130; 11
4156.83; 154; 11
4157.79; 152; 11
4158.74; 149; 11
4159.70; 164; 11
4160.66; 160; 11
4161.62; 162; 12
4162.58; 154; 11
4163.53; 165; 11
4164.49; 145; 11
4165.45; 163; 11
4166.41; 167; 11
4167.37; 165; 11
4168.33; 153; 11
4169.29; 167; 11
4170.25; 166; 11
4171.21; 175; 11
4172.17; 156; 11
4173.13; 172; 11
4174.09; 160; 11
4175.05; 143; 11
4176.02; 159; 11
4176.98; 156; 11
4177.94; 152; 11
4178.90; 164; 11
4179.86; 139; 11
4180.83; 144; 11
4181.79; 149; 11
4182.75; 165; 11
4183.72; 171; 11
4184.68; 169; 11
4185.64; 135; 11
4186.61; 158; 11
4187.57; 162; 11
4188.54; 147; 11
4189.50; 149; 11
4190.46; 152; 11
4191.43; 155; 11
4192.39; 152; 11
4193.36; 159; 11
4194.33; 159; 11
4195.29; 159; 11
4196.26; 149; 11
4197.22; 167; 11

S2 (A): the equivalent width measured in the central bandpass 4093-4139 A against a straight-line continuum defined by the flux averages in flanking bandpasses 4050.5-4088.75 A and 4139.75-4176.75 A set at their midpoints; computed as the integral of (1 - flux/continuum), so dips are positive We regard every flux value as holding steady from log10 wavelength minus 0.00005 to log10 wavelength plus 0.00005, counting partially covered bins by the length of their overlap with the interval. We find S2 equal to -4.4 A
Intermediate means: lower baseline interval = 157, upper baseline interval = 154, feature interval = 171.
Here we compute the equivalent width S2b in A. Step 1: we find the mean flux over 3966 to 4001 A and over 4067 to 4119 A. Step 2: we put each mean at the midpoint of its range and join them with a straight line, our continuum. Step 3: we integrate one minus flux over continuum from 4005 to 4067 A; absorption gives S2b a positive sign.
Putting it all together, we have 3.0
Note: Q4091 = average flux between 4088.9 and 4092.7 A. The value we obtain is 180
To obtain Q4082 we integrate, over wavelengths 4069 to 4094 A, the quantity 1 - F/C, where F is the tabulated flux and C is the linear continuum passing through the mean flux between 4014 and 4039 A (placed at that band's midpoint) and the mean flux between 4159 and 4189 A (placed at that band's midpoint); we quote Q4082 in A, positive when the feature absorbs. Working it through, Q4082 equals -1.20 A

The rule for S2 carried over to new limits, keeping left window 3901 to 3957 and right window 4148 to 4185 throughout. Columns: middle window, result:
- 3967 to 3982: -1.7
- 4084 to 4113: -4.5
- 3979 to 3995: -1.2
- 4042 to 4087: -2.2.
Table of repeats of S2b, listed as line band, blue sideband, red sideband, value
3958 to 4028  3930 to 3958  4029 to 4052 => -4.00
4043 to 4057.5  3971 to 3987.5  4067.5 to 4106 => 0.63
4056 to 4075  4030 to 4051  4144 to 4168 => 0.05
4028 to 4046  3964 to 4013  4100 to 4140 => 1.07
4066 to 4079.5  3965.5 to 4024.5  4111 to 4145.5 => 0.43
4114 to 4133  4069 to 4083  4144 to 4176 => -1.51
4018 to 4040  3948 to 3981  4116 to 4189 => 0.55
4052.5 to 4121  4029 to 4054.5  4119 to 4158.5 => -4.38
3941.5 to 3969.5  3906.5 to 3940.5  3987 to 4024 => -0.63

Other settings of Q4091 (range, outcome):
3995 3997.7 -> 149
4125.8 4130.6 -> 170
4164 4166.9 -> 158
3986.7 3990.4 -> 157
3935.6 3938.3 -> 141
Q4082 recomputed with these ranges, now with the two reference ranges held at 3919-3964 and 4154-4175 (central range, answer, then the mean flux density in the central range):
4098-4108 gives -1.53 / 177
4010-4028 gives -1.13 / 156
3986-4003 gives -1.06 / 155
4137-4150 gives 0.13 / 154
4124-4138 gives -0.67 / 162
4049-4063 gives -0.69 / 157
